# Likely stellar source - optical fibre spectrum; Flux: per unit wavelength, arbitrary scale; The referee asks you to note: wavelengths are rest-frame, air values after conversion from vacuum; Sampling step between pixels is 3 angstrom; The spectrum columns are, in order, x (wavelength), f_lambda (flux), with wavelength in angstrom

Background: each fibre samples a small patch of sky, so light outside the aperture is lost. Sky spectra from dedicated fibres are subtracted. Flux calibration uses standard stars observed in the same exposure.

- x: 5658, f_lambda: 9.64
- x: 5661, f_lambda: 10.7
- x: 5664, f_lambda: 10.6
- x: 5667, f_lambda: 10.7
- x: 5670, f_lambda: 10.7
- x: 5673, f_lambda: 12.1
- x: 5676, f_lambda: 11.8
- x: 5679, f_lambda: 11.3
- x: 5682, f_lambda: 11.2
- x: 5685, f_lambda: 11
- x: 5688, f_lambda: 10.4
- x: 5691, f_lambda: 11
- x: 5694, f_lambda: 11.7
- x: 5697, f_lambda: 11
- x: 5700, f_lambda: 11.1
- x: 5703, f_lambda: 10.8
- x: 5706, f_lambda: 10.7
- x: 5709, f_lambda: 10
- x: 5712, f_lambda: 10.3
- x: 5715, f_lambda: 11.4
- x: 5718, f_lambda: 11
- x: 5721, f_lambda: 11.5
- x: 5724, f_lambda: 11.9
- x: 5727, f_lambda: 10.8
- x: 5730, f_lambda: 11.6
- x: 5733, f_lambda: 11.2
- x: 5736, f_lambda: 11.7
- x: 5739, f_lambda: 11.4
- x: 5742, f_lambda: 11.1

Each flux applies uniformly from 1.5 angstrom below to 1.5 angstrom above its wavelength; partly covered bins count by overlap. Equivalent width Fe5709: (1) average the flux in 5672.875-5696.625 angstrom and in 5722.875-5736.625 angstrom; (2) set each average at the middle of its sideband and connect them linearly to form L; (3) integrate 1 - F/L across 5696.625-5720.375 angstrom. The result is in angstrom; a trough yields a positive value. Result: 1.1 angstrom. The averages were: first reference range 11.3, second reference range 11.4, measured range 10.8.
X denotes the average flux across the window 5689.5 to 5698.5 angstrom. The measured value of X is 11.2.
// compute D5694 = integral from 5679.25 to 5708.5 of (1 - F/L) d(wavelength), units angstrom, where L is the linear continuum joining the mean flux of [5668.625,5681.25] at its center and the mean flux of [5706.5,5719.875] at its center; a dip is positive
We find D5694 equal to 0.3 angstrom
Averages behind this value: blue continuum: 11.5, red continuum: 10.7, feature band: 11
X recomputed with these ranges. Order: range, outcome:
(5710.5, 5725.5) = 11.2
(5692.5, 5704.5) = 11.2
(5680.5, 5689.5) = 10.9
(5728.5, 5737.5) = 11.5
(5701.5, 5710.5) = 10.5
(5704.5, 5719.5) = 10.7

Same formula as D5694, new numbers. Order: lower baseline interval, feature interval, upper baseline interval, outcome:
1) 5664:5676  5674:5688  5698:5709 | -0.3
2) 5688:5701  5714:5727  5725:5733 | -0.2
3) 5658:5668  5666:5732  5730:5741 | -0.8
